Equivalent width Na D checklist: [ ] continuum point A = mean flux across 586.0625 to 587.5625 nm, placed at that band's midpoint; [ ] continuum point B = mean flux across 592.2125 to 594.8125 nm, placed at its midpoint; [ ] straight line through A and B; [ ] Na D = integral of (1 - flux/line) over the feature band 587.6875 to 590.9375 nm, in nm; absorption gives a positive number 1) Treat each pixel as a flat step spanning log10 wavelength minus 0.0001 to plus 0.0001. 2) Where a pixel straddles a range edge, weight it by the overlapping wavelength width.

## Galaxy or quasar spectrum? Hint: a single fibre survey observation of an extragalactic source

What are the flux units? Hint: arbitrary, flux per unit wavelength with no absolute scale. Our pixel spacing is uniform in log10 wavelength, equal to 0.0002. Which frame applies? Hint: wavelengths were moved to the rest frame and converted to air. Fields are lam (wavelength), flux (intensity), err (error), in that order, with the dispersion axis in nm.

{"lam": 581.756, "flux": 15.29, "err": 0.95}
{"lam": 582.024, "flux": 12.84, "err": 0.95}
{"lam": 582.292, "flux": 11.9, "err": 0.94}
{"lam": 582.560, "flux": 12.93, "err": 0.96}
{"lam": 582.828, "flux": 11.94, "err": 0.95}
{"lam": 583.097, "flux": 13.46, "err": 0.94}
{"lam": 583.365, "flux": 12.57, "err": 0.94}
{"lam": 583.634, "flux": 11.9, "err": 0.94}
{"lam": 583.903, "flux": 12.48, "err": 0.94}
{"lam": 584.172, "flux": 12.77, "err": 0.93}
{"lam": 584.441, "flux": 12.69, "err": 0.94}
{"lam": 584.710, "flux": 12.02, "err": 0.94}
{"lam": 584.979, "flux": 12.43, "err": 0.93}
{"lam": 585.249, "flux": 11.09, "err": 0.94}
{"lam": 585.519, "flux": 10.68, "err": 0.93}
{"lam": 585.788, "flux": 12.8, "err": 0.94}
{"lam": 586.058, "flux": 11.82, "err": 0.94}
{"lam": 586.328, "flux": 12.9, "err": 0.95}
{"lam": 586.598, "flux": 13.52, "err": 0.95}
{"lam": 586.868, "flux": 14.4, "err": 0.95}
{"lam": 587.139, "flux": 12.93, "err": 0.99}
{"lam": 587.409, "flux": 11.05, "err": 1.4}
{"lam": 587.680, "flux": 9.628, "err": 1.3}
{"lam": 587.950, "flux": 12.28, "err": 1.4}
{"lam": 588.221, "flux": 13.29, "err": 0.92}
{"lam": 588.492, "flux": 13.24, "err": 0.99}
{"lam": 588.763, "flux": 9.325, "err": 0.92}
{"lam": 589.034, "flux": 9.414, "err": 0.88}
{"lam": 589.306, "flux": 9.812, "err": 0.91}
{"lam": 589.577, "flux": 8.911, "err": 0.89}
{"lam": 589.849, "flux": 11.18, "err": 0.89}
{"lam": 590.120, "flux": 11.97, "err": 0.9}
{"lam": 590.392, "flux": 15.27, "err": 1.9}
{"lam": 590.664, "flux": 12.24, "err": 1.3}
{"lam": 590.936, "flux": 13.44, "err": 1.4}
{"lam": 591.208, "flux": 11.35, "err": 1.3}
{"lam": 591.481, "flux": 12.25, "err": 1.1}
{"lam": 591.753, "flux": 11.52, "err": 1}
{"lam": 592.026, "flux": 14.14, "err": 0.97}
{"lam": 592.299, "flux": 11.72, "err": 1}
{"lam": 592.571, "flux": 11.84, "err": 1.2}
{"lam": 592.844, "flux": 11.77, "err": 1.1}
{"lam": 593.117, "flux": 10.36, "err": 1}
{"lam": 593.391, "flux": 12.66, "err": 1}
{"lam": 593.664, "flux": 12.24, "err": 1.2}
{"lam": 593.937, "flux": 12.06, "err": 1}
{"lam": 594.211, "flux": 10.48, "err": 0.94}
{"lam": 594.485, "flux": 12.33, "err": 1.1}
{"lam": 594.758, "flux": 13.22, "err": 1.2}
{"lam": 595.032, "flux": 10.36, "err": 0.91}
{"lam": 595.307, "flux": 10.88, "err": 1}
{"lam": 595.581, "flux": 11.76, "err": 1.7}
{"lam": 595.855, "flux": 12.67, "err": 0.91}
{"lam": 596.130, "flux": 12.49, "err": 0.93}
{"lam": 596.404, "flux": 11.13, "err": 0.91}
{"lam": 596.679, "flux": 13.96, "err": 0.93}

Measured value 0.23 nm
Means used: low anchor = 12.8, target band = 11.5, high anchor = 11.8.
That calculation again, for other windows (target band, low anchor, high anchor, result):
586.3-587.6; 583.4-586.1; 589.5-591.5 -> -0.08 nm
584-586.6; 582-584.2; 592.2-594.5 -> 0.02 nm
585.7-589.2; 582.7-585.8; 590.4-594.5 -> 0.05 nm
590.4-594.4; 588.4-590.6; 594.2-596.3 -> -0.22 nm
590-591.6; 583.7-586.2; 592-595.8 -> -0.12 nm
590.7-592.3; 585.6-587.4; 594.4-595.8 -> -0.03 nm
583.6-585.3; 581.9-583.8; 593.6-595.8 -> 0.02 nm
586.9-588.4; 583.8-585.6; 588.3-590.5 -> -0.07 nm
